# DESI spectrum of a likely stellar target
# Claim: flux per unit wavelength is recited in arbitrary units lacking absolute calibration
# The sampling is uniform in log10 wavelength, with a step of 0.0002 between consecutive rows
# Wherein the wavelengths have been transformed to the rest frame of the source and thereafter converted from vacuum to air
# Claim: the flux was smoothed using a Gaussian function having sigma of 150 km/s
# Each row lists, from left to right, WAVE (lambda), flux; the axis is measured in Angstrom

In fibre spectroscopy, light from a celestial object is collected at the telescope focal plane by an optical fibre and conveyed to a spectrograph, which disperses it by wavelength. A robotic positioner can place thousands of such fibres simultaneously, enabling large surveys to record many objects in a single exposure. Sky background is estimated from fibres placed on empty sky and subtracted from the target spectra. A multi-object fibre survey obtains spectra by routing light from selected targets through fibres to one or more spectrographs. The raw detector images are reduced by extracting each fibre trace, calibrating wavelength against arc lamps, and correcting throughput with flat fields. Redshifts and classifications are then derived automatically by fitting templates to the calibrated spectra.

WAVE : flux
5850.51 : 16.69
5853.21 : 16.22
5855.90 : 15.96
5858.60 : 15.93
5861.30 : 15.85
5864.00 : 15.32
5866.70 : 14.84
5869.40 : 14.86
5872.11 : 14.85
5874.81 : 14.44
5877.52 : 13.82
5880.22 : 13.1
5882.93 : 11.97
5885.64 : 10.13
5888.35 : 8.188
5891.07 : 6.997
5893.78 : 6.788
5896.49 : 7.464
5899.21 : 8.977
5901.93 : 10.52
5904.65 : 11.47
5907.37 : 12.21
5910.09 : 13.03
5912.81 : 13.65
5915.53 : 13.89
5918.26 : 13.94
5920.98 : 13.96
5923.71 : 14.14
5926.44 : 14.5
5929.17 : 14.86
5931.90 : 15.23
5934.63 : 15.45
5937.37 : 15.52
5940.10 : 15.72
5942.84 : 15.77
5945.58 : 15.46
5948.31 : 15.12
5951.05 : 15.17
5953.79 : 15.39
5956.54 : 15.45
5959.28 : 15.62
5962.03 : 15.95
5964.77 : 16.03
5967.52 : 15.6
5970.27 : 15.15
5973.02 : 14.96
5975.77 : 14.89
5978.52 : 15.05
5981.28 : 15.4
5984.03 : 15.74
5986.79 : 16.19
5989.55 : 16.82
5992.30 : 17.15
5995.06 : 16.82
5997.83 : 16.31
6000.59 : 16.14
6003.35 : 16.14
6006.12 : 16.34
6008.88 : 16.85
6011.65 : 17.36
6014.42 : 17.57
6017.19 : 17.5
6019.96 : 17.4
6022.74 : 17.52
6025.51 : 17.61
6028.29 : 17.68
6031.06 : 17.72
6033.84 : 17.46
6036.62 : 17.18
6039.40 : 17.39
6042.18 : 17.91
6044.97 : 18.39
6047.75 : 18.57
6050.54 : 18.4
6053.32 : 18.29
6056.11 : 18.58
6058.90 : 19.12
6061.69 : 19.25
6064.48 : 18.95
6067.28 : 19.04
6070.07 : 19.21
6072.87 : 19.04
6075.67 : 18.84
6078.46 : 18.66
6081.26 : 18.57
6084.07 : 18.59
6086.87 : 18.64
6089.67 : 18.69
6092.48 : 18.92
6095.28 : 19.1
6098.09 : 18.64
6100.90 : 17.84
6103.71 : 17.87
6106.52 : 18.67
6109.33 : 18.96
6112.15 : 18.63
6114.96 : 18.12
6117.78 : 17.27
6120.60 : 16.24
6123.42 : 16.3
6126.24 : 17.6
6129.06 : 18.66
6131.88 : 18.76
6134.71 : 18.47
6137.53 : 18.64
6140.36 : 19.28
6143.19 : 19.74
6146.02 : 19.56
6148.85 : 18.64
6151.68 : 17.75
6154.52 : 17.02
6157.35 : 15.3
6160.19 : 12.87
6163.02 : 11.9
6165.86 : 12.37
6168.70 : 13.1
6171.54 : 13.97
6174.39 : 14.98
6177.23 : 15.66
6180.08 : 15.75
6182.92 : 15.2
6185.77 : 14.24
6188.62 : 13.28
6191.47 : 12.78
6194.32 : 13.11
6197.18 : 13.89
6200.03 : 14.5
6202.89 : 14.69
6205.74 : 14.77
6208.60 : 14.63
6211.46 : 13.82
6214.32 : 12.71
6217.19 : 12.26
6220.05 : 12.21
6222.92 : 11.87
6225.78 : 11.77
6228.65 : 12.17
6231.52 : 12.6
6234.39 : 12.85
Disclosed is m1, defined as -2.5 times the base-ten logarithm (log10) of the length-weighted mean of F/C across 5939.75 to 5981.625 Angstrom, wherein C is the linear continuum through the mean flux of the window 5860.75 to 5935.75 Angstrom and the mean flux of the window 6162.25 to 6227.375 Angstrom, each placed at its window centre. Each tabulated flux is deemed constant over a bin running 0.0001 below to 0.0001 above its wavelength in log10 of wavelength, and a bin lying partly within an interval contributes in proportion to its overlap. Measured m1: -0.20 mag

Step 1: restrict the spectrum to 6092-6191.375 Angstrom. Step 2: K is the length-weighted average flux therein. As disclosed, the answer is 16.8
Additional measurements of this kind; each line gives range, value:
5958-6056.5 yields 16.8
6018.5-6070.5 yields 18.2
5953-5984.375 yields 15.4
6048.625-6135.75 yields 18.4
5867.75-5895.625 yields 11.5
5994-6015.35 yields 16.7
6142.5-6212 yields 14.9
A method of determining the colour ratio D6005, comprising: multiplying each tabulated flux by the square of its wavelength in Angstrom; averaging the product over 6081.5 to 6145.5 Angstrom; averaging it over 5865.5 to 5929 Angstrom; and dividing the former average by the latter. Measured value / 1.63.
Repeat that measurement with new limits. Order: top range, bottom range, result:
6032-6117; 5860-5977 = 1.43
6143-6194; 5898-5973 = 1.13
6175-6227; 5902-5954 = 1.05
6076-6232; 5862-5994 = 1.24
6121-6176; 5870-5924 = 1.54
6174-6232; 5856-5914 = 1.25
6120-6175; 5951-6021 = 1.08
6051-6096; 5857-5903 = 1.67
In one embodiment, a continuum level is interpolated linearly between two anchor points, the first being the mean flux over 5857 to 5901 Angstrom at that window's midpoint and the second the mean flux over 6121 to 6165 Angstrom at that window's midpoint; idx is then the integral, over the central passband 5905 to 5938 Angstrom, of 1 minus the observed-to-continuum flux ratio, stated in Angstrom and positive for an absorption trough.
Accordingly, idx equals -2.9 Angstrom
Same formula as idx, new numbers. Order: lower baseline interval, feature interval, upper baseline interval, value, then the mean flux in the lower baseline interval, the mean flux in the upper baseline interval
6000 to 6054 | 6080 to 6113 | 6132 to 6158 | -1.1 Angstrom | 17.5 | 18.4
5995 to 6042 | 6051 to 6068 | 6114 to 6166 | -1.7 Angstrom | 17.1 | 17.2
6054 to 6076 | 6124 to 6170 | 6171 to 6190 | -2.3 Angstrom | 19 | 14.8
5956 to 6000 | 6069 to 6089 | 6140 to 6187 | -3.9 Angstrom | 15.8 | 15.6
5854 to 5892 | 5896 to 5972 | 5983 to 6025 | 4.2 Angstrom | 13.4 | 16.8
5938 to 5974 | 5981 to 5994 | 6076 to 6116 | -0.1 Angstrom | 15.5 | 18.6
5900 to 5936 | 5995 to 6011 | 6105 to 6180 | -1.8 Angstrom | 13.5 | 16.8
